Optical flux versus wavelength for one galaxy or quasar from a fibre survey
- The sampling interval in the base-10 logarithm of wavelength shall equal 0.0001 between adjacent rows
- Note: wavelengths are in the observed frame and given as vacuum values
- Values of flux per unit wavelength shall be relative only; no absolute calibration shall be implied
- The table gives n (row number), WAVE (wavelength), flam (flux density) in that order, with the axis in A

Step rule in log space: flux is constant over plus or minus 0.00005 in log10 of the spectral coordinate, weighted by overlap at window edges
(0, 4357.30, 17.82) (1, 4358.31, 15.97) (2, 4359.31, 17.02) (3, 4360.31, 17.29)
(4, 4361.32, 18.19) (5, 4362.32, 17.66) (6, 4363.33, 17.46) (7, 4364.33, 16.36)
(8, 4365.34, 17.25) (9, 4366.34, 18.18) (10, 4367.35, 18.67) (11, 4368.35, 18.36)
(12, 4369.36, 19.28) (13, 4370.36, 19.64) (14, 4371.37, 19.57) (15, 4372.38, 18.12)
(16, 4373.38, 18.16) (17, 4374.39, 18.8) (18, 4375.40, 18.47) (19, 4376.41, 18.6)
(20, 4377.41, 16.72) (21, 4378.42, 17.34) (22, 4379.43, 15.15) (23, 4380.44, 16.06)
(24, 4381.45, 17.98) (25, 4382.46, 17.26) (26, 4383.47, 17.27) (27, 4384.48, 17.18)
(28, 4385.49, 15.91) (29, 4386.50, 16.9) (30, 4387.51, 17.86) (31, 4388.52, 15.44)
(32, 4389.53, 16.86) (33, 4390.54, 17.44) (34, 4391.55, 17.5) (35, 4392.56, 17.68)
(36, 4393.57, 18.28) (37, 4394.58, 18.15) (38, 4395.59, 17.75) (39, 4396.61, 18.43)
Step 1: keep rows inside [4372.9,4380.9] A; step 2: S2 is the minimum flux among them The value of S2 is 15.15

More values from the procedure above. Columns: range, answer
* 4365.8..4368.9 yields 18.18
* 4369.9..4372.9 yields 18.12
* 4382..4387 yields 15.91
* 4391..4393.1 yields 17.5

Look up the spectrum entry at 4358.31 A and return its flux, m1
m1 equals 15.97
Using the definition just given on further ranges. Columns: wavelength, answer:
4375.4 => 18.47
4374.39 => 18.8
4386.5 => 16.9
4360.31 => 17.29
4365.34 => 17.25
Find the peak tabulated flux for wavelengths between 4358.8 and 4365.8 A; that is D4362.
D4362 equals 18.19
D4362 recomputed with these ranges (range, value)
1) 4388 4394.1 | 18.28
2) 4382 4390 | 17.86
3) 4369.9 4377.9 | 19.64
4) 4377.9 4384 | 17.98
